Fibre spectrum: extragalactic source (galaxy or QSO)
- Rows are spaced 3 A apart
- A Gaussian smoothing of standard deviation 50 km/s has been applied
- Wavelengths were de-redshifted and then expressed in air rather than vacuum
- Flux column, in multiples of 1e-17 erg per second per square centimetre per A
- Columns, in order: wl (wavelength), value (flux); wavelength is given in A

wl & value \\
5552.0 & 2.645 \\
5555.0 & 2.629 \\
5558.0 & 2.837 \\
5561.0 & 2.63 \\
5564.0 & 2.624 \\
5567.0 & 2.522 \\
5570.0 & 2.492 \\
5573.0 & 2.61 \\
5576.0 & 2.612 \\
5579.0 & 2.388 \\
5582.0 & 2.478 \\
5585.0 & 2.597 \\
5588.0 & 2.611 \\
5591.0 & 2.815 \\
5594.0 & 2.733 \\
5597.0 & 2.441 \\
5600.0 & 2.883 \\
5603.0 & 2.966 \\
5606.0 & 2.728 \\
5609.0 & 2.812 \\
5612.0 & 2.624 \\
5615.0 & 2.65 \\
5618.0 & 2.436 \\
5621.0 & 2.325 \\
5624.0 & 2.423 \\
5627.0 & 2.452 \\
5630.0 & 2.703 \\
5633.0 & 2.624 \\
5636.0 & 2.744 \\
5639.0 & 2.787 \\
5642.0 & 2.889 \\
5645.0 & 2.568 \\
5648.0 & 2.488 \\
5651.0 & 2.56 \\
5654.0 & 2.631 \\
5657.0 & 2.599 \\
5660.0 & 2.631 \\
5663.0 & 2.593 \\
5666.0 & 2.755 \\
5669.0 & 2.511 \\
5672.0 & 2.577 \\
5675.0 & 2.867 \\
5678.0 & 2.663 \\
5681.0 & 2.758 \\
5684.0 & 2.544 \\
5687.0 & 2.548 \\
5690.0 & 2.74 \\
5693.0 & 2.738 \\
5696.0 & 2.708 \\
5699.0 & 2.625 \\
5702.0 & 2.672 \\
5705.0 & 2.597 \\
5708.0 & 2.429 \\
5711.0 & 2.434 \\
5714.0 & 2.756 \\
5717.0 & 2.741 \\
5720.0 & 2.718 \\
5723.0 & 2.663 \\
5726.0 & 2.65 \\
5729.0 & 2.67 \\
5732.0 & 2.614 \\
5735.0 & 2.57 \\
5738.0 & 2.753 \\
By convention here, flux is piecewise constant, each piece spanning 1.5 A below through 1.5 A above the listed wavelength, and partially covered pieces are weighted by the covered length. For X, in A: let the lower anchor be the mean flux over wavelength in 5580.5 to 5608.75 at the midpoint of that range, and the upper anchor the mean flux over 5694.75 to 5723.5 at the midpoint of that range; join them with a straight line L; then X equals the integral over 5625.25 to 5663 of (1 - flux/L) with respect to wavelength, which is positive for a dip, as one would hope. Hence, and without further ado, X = 0.5 A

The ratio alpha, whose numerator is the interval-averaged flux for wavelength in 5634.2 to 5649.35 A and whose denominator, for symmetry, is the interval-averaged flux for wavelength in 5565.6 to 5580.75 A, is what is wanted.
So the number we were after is 1.1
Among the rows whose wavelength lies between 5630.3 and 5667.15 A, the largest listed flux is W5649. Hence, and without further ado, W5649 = 2.889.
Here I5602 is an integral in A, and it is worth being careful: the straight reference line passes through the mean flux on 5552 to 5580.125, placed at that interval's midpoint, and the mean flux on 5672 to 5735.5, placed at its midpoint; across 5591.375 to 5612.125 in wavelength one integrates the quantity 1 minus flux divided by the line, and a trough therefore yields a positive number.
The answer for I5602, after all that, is -1.1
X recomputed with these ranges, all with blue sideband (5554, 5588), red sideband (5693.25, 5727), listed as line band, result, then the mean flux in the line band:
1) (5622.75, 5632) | 0.26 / 2.53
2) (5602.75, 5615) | -0.70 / 2.75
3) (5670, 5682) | -0.37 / 2.71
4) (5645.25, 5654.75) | 0.22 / 2.56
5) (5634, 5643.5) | -0.68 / 2.8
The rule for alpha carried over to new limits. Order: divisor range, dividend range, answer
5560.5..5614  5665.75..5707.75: 1.00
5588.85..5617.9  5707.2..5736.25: 0.97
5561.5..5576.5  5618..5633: 0.97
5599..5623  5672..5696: 1.01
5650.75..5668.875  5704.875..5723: 1.00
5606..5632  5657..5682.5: 1.04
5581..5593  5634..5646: 1.04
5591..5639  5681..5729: 1.00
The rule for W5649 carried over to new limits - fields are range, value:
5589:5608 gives 2.966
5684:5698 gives 2.74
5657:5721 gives 2.867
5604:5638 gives 2.812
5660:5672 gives 2.755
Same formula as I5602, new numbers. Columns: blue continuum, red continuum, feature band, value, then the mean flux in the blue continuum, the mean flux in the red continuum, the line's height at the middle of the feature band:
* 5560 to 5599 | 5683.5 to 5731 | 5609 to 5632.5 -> 0.6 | 2.58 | 2.64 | 2.6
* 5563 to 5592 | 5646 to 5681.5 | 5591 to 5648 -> -1.2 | 2.57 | 2.63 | 2.6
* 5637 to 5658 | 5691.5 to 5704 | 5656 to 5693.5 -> 0.2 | 2.65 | 2.68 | 2.67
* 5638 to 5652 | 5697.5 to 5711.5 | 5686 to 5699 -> -0.5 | 2.66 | 2.56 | 2.58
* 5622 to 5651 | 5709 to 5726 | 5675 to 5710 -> 0.0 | 2.62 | 2.65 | 2.64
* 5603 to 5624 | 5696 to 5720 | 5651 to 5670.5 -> 0.0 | 2.61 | 2.62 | 2.62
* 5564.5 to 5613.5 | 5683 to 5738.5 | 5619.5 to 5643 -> 0.3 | 2.64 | 2.64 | 2.64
